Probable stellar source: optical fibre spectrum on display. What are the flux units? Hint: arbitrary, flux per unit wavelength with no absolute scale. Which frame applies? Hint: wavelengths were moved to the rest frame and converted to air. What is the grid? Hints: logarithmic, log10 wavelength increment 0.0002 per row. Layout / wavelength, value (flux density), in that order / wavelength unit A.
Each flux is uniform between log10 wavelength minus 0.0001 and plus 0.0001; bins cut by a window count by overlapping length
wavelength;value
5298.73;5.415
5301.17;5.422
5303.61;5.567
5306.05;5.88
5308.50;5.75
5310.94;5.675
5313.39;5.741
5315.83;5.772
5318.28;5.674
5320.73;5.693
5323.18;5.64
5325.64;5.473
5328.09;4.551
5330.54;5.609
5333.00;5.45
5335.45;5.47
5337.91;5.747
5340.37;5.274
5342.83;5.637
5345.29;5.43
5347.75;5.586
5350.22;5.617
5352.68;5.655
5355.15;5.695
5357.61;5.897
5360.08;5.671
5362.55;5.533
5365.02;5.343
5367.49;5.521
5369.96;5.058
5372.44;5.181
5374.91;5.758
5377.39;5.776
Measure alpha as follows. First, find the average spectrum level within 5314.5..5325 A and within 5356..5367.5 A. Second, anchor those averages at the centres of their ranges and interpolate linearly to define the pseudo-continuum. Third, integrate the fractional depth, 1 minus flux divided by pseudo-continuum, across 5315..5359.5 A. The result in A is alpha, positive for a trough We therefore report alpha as 0.8 A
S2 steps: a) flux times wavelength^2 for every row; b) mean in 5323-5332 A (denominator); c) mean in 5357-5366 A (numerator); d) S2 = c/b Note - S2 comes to 1.1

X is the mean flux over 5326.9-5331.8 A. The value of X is 5.09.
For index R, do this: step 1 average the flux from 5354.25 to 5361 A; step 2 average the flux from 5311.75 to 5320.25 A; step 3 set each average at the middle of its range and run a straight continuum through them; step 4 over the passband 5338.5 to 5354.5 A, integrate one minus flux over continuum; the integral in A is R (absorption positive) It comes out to 0.6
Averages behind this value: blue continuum 5.72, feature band 5.55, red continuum 5.77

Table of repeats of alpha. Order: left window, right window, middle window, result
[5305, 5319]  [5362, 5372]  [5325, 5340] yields 0.6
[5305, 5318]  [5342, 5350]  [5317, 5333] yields 0.7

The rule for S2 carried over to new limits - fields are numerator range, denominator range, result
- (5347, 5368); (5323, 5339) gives 1.05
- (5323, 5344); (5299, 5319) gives 0.96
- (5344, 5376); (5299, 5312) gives 1.00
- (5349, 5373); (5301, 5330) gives 1.01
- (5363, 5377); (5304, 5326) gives 0.97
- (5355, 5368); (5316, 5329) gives 1.04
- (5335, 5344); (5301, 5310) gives 0.99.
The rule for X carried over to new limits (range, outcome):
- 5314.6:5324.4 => 5.7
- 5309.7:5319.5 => 5.72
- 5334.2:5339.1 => 5.61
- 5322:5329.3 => 5.22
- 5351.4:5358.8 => 5.75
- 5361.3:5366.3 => 5.44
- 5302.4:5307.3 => 5.72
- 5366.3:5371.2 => 5.29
